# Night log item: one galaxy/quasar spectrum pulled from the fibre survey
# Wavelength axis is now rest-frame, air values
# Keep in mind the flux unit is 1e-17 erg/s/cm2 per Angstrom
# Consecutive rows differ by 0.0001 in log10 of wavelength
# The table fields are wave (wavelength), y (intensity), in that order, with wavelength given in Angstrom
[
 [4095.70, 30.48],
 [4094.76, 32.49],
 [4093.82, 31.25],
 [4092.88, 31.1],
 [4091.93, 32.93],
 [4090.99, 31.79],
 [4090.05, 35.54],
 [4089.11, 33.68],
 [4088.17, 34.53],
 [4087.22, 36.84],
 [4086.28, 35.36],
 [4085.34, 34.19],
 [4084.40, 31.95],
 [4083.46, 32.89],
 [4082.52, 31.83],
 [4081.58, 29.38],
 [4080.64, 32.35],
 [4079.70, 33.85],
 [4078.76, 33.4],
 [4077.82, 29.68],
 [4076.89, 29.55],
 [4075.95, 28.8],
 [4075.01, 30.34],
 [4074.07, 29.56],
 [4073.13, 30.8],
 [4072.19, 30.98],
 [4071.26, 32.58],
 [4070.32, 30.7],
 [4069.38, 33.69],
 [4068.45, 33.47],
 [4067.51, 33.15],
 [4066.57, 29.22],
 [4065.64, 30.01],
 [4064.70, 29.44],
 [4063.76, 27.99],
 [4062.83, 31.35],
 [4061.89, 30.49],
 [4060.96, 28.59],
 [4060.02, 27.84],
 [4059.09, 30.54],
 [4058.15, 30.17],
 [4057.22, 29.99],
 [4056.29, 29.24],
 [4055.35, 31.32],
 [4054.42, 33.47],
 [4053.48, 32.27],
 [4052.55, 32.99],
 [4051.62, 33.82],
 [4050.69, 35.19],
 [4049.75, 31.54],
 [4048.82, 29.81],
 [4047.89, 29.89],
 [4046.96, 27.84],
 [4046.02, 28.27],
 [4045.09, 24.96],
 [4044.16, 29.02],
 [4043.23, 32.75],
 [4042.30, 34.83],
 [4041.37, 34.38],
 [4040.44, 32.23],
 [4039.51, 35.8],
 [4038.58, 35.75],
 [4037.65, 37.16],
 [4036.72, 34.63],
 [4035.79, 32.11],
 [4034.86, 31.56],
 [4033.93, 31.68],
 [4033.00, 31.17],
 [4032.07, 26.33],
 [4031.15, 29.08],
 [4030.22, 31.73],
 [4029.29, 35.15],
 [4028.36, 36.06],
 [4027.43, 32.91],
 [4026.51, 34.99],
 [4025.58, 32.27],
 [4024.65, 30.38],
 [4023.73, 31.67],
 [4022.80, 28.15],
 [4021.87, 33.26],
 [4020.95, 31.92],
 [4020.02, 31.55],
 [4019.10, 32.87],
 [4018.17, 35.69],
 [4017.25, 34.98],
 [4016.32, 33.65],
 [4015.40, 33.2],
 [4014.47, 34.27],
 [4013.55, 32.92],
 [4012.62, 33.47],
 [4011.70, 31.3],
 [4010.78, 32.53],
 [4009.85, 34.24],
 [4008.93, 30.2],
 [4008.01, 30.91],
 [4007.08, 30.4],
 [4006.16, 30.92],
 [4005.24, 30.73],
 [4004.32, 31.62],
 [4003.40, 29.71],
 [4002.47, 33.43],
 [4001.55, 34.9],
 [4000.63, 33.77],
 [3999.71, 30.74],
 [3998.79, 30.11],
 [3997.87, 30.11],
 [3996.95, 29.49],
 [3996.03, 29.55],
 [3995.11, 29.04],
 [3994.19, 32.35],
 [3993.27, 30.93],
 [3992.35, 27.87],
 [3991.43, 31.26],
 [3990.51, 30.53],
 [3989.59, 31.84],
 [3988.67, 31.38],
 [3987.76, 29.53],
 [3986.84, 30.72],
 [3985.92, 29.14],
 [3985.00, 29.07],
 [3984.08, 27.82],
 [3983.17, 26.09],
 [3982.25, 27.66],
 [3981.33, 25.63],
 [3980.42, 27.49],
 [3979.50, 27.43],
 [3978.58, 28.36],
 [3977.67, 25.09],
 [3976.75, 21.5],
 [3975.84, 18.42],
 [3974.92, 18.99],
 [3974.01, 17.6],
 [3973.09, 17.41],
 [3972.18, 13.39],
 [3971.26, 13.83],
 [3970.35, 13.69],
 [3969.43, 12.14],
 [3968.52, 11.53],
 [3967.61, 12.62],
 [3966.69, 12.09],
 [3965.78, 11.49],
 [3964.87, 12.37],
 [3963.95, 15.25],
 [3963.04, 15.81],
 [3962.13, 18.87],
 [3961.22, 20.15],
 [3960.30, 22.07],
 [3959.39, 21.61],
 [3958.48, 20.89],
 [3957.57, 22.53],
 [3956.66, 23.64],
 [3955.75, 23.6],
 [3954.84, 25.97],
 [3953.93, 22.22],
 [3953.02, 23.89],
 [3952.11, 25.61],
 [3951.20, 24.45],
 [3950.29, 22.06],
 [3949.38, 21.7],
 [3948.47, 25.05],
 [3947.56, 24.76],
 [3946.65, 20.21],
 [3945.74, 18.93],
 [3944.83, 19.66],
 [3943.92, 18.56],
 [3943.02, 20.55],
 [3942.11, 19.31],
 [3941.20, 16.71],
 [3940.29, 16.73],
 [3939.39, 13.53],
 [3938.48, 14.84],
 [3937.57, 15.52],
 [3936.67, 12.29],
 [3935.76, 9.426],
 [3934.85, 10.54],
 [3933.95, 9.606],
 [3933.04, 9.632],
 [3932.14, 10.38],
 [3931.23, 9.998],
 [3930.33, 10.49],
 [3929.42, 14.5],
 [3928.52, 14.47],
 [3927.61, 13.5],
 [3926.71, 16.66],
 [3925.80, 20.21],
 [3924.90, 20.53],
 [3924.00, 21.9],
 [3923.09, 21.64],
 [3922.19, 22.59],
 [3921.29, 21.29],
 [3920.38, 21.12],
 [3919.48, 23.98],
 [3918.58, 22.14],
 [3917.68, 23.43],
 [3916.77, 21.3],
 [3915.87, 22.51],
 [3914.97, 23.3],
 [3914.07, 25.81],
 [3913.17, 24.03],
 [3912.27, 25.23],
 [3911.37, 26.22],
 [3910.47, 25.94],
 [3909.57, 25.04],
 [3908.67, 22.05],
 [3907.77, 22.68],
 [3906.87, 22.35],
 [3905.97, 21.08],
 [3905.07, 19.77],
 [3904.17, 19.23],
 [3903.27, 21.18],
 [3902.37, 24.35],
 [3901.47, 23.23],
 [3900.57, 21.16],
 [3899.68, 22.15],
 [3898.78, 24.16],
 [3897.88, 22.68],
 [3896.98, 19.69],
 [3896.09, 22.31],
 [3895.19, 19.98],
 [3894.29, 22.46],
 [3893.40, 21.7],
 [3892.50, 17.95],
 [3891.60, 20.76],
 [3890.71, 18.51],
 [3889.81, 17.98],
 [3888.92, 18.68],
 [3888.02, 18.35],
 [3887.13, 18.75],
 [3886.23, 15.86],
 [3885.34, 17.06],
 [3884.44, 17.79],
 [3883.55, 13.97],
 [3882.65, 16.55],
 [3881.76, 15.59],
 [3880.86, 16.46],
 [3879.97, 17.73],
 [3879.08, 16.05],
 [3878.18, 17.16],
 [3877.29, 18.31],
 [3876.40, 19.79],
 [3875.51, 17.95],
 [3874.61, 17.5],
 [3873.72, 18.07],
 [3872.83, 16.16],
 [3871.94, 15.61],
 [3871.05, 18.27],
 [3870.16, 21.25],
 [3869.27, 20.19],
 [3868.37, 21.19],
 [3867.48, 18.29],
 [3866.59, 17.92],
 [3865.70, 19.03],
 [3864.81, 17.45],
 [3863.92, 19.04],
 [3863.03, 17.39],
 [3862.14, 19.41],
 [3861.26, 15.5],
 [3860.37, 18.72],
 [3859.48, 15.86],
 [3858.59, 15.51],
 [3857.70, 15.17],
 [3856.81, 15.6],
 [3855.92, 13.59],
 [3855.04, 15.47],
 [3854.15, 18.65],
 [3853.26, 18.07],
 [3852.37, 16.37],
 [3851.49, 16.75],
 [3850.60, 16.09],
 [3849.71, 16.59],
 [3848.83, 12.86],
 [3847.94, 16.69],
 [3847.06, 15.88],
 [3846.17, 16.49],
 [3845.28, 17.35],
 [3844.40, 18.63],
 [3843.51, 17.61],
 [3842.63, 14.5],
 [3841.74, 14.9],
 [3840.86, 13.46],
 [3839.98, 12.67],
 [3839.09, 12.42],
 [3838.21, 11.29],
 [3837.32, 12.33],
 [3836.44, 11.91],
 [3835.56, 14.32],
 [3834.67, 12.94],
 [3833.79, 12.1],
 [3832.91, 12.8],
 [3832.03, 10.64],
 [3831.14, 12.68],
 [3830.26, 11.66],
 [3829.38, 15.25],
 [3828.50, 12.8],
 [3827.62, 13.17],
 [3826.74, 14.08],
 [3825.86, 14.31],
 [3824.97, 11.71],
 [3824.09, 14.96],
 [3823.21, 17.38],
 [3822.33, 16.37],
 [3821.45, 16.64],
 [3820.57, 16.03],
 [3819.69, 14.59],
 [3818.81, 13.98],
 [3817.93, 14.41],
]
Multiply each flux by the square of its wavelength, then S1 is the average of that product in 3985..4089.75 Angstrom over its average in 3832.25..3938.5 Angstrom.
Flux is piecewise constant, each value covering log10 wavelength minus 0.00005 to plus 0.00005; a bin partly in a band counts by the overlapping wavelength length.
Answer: 1.91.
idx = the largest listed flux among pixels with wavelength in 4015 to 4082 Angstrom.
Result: 37.16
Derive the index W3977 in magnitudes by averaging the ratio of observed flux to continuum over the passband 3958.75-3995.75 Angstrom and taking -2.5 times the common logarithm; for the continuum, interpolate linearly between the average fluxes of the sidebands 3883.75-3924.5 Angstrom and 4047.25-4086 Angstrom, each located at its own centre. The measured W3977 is 0.16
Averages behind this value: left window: 21.5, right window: 31.2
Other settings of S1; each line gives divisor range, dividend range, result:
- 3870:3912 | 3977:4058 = 1.69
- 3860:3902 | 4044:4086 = 1.80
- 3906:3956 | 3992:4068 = 1.69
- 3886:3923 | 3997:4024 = 1.55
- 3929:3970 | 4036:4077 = 1.89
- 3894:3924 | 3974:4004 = 1.32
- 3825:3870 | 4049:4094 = 2.29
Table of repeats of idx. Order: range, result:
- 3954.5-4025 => 35.69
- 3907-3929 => 26.22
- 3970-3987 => 30.72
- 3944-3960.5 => 25.97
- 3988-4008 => 34.9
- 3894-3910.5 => 25.94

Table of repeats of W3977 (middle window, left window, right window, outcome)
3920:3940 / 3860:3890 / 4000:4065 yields 0.43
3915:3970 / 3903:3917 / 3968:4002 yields 0.31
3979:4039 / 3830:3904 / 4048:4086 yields -0.16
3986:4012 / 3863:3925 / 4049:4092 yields -0.15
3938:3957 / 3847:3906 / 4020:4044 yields 0.18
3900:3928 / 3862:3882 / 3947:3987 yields -0.14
